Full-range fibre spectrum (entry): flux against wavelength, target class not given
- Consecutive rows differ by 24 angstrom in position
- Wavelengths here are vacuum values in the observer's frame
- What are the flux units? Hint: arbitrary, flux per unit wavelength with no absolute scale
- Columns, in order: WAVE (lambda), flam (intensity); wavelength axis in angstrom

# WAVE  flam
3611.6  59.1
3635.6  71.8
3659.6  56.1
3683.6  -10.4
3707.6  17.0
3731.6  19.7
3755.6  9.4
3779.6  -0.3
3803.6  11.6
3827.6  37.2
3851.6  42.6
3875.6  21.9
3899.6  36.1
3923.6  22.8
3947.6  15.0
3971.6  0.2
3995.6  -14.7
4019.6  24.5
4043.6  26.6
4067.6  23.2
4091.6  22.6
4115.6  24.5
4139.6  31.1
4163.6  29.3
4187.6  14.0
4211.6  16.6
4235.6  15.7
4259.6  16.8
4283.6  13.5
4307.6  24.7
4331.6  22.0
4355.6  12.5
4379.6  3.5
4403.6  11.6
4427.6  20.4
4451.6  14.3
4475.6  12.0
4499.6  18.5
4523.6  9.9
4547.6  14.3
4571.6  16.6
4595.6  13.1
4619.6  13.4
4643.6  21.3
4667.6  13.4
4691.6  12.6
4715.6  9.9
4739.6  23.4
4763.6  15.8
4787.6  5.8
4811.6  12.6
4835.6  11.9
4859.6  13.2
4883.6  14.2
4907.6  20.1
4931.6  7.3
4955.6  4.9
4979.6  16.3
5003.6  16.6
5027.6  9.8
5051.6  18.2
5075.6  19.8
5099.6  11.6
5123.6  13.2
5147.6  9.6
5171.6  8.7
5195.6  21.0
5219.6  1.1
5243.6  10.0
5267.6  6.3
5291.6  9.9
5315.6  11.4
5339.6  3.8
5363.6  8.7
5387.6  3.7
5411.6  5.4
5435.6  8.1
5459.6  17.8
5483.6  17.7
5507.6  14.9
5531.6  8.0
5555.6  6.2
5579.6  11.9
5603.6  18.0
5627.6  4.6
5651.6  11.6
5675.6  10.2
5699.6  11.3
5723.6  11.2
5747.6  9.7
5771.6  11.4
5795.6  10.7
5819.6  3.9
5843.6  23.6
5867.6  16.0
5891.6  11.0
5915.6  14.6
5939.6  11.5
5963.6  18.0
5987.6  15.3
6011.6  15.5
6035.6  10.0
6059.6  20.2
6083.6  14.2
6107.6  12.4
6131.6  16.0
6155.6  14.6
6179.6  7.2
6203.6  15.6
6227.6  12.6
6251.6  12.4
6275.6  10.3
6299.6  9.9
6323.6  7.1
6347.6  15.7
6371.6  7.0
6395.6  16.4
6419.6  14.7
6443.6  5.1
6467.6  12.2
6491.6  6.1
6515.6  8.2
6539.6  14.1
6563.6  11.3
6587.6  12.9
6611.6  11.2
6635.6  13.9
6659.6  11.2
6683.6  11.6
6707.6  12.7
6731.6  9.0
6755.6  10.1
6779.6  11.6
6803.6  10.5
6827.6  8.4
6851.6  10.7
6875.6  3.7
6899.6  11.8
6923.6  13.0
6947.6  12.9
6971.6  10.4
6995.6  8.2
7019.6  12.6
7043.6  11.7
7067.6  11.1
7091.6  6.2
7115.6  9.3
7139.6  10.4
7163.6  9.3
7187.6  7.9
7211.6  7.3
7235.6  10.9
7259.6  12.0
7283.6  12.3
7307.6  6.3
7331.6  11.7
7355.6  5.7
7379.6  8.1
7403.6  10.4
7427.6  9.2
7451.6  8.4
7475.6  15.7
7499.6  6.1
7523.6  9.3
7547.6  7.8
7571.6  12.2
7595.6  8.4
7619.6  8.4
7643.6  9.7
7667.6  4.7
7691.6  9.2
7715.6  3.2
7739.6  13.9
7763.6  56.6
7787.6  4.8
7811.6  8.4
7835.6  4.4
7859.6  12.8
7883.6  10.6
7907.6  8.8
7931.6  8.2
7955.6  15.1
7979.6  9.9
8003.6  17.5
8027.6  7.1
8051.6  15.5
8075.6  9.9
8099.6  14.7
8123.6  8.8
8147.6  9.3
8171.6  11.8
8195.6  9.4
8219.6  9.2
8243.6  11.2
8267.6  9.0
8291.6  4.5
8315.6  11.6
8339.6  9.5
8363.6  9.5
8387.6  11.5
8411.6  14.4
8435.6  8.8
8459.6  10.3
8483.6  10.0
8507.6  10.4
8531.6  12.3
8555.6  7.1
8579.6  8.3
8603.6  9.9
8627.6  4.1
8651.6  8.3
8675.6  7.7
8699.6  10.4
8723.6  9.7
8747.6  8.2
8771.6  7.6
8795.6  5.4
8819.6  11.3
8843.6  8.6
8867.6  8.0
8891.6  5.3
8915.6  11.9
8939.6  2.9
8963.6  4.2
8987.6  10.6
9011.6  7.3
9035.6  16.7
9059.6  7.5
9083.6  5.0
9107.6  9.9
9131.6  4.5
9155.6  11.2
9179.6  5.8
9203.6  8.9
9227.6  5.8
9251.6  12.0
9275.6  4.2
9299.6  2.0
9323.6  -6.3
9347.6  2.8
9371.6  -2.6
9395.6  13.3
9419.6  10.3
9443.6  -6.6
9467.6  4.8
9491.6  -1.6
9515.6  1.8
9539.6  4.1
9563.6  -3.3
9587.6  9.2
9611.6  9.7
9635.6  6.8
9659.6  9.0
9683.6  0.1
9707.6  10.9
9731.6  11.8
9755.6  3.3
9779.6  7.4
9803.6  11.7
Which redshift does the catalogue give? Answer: 1.08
